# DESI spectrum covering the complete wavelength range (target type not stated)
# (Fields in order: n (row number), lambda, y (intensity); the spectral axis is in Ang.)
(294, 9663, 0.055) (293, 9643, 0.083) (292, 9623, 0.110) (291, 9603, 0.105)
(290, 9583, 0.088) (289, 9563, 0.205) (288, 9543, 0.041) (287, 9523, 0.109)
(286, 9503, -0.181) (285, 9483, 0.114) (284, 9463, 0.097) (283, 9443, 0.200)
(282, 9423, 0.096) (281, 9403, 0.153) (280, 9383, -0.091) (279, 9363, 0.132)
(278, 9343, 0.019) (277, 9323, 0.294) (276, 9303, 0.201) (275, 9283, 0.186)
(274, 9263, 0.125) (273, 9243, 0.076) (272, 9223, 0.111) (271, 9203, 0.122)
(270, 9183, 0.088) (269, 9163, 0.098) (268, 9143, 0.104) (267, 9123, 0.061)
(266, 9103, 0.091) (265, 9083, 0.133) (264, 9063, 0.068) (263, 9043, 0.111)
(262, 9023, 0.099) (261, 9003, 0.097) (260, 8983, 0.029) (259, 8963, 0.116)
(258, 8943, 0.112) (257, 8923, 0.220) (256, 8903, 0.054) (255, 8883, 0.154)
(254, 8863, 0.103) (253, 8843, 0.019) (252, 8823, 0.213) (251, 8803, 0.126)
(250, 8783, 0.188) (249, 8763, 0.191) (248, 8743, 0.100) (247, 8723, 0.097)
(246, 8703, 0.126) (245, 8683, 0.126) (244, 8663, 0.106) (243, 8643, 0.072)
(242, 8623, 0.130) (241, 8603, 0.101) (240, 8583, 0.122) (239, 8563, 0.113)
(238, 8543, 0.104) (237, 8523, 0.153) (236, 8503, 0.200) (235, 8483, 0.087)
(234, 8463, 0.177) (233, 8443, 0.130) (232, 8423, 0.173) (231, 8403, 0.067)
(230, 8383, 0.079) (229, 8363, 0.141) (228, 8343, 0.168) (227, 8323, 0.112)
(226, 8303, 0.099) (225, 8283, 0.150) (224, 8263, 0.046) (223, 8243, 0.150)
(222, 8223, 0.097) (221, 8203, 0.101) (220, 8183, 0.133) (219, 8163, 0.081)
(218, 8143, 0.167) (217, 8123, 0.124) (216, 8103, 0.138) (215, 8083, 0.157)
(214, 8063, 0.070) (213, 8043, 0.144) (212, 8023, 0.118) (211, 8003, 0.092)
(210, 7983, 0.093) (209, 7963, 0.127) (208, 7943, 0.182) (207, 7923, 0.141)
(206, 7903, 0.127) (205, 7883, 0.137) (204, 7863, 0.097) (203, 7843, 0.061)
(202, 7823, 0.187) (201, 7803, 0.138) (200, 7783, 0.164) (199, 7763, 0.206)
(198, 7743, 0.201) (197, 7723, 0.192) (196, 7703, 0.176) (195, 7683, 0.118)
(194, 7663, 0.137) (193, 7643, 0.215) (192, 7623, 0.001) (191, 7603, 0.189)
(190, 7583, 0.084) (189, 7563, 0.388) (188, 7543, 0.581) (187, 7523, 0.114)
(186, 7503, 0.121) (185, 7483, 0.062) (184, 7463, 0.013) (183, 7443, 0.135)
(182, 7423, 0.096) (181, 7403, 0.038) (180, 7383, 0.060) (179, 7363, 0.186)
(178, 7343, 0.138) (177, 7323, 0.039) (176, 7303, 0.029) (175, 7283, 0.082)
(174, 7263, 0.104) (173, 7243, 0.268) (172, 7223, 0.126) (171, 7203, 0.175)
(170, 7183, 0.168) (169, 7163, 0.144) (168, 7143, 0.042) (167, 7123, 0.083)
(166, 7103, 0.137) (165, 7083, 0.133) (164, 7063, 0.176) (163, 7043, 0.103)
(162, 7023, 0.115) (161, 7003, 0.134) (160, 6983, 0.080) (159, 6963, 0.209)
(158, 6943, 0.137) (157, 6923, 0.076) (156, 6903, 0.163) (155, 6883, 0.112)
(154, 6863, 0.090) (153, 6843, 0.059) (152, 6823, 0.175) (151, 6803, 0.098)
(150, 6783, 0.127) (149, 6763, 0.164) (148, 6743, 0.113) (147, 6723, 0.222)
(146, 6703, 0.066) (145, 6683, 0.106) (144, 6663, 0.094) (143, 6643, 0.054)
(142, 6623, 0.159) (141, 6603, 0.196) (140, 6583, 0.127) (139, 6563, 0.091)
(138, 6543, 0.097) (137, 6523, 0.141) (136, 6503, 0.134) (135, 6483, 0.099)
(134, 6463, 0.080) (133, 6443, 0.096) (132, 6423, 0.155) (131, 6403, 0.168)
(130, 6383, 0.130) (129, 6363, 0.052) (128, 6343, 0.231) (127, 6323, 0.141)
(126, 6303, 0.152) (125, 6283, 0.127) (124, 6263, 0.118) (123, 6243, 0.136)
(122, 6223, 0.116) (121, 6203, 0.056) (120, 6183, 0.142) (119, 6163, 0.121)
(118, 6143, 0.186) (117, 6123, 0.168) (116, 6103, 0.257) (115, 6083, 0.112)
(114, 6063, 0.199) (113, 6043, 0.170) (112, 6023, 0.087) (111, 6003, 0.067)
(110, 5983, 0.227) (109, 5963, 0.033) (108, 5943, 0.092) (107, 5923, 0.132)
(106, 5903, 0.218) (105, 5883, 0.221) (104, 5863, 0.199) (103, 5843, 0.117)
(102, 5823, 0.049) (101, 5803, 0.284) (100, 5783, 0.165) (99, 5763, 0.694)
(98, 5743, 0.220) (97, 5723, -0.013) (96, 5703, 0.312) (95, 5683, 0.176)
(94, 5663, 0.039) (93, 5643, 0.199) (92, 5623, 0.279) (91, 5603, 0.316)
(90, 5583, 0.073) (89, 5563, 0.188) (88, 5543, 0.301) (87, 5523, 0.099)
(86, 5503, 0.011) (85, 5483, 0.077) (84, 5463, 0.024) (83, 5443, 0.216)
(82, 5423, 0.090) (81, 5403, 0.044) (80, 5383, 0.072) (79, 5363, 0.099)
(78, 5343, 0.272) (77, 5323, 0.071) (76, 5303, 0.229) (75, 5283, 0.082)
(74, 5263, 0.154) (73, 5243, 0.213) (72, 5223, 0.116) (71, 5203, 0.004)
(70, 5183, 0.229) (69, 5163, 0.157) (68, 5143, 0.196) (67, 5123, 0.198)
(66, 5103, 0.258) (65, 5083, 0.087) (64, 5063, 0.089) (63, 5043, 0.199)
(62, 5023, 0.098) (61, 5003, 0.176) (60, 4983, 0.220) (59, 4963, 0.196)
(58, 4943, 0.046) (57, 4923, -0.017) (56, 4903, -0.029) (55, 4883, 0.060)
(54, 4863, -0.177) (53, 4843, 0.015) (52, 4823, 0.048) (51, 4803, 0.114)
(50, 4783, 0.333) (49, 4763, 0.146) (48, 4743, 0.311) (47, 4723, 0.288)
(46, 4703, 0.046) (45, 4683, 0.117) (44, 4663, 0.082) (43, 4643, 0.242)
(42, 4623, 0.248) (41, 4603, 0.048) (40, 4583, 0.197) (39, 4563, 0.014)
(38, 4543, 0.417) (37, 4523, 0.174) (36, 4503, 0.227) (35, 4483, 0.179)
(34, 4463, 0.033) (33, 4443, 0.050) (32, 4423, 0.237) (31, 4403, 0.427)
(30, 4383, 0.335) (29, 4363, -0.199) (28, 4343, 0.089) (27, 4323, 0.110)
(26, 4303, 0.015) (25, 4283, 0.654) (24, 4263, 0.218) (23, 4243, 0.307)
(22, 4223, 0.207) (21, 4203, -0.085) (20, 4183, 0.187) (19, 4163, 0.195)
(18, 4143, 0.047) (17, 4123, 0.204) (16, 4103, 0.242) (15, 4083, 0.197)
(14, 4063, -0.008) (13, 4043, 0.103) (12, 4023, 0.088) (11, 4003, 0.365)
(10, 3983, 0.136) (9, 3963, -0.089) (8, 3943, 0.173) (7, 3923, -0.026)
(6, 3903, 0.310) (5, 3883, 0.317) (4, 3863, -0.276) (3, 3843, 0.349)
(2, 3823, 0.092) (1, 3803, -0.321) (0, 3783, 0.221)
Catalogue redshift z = 0.15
